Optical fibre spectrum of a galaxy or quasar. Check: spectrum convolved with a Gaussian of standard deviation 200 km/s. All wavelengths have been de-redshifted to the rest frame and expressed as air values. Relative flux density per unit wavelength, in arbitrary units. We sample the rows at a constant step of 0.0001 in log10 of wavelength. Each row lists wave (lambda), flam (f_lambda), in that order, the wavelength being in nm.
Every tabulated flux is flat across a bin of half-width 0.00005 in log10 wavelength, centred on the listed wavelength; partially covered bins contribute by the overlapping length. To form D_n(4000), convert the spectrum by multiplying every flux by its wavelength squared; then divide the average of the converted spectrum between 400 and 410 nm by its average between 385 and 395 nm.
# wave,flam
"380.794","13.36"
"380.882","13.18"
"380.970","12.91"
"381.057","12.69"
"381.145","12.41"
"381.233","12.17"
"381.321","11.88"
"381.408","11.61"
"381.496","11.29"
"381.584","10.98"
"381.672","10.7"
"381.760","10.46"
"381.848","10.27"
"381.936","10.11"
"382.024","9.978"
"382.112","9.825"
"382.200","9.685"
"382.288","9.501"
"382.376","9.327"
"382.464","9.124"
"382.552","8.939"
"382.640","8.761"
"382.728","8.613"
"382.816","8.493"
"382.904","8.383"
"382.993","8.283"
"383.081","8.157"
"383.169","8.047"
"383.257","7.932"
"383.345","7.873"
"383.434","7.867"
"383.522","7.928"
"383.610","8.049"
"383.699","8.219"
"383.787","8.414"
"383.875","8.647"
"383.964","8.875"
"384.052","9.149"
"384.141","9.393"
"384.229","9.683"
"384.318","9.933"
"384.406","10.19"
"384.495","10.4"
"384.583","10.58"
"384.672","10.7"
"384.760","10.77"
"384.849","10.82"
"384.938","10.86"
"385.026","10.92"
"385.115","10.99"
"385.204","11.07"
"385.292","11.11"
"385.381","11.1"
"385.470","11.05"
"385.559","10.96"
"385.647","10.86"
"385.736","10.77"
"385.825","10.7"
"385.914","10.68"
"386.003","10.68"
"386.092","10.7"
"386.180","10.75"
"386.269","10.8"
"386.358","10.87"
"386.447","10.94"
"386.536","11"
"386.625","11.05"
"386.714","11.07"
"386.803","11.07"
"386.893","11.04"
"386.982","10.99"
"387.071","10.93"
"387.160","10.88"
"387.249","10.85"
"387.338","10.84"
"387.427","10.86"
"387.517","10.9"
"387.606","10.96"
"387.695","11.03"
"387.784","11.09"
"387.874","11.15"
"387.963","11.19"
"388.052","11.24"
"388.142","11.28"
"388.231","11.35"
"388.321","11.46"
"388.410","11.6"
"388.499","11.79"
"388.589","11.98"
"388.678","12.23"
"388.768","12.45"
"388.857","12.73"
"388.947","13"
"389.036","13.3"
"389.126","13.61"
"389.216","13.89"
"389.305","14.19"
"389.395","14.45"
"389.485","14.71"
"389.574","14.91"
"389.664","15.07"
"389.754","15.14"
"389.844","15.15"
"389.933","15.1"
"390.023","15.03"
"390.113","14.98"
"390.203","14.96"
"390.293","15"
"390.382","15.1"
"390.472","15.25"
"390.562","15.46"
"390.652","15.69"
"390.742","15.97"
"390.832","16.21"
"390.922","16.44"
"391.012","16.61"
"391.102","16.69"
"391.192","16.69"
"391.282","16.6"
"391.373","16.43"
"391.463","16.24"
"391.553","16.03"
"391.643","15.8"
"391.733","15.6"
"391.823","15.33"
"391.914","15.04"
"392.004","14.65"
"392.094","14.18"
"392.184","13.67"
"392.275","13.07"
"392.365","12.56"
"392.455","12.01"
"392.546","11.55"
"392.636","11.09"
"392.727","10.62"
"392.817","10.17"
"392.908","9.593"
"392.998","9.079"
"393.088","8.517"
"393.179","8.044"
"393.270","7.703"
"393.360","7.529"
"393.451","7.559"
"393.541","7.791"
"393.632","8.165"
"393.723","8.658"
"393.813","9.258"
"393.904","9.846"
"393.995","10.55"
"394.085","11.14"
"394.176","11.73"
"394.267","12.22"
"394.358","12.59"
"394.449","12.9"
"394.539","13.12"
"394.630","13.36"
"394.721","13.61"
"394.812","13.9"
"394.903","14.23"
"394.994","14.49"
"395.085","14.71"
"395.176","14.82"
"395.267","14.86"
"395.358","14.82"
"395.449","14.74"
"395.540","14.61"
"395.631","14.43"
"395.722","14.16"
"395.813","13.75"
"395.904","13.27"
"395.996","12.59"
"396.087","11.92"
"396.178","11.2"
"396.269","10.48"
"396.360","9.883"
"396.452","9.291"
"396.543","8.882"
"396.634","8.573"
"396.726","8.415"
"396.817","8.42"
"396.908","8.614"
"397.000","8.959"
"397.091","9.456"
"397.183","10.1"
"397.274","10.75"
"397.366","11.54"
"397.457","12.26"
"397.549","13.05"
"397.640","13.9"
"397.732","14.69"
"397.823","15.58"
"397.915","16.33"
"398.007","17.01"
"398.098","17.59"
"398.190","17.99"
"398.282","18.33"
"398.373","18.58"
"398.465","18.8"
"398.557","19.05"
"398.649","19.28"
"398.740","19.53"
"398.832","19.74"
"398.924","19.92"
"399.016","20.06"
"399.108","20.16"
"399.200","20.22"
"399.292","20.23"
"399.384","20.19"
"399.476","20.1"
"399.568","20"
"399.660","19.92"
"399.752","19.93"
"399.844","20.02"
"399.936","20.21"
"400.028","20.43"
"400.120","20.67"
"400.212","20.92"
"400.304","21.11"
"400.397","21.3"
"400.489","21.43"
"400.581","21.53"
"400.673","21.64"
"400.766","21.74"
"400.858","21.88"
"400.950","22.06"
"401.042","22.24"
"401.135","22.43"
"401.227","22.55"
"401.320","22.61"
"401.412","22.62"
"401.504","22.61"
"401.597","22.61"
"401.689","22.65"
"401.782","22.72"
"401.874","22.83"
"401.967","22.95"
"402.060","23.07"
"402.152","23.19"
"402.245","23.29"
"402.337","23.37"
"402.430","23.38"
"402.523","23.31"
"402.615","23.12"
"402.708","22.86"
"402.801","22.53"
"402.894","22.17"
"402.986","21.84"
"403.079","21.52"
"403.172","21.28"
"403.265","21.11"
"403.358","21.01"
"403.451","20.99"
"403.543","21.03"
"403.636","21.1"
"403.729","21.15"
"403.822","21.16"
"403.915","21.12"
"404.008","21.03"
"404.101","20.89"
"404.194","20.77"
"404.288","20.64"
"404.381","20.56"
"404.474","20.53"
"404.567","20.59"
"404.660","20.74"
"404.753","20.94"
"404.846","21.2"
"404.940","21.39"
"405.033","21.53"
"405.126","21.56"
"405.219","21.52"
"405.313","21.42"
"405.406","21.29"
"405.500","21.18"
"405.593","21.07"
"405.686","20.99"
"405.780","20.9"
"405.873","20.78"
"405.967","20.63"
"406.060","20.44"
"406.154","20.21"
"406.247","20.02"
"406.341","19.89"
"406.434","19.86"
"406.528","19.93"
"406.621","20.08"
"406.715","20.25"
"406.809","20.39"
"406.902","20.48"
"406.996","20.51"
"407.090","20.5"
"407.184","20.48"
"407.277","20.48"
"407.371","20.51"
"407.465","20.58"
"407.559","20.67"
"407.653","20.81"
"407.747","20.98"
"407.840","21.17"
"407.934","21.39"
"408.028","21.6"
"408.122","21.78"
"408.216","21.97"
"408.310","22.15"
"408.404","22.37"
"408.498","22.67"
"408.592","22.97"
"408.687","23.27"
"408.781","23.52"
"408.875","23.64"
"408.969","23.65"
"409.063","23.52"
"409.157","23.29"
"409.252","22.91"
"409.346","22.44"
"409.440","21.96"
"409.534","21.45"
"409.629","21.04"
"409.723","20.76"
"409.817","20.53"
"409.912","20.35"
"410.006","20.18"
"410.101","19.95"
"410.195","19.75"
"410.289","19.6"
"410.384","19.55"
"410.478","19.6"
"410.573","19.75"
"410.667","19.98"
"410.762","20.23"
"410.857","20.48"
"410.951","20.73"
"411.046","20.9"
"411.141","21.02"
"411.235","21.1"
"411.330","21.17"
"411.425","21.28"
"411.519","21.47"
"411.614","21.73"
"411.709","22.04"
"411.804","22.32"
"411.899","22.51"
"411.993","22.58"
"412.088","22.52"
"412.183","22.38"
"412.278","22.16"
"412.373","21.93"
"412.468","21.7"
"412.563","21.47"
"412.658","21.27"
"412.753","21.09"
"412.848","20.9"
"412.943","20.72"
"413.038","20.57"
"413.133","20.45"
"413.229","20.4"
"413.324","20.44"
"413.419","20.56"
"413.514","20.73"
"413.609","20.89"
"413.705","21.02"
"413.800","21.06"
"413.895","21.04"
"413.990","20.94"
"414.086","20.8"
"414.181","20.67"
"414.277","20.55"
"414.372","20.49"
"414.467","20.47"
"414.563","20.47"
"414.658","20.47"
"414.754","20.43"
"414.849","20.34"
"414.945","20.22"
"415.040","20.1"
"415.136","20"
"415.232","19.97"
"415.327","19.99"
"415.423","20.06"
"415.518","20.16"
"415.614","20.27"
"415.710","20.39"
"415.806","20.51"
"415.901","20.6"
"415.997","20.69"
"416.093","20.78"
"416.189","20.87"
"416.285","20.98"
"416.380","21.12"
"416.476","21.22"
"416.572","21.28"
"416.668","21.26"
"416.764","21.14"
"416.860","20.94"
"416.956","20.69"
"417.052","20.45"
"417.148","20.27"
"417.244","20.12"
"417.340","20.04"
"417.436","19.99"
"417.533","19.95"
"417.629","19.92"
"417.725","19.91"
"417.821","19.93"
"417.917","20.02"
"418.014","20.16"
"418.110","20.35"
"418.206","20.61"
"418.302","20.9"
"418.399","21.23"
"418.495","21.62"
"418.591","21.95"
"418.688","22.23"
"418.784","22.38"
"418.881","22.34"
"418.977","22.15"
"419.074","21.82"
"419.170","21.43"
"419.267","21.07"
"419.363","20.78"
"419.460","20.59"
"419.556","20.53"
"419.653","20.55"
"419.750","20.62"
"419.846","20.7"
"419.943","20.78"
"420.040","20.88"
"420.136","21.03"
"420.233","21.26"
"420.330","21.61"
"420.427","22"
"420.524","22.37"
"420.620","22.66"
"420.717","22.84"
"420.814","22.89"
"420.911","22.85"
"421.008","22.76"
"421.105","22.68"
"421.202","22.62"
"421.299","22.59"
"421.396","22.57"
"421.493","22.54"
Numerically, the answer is 1.87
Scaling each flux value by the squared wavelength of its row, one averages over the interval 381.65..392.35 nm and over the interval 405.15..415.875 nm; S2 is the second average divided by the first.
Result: 1.99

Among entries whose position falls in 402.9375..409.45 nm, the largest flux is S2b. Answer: 23.65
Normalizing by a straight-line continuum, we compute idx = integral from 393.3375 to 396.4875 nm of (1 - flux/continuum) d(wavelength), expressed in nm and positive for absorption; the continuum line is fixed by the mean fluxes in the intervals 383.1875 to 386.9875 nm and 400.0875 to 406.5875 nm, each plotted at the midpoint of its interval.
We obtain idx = 0.81 nm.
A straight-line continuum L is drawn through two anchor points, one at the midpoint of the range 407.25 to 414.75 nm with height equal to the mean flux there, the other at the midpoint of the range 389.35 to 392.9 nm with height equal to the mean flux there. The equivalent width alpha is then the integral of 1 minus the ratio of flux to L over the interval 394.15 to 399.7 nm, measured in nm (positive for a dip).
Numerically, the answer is 0.70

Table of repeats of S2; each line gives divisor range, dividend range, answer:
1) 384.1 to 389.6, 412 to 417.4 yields 2.10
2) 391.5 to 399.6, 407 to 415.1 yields 1.70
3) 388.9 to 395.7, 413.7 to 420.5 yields 1.76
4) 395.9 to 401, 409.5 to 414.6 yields 1.36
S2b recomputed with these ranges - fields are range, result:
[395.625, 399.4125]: 20.23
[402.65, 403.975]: 22.86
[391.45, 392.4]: 16.24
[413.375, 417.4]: 21.28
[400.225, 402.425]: 23.37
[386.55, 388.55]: 11.79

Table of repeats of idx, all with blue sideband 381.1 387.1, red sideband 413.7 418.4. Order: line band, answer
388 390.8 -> -0.470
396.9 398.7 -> -0.019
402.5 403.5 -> -0.351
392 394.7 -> 0.486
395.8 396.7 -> 0.205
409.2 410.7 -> -0.172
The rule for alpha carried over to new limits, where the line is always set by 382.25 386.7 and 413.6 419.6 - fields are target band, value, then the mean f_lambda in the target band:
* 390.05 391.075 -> -0.324 nm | 15.6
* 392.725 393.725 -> 0.331 nm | 8.53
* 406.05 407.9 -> -0.315 nm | 20.4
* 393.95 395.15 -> 0.021 nm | 13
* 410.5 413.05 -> -0.300 nm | 21.3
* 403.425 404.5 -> -0.294 nm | 20.9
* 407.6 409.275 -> -0.416 nm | 22.4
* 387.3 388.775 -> -0.046 nm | 11.3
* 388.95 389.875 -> -0.233 nm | 14.4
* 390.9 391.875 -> -0.327 nm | 16.2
